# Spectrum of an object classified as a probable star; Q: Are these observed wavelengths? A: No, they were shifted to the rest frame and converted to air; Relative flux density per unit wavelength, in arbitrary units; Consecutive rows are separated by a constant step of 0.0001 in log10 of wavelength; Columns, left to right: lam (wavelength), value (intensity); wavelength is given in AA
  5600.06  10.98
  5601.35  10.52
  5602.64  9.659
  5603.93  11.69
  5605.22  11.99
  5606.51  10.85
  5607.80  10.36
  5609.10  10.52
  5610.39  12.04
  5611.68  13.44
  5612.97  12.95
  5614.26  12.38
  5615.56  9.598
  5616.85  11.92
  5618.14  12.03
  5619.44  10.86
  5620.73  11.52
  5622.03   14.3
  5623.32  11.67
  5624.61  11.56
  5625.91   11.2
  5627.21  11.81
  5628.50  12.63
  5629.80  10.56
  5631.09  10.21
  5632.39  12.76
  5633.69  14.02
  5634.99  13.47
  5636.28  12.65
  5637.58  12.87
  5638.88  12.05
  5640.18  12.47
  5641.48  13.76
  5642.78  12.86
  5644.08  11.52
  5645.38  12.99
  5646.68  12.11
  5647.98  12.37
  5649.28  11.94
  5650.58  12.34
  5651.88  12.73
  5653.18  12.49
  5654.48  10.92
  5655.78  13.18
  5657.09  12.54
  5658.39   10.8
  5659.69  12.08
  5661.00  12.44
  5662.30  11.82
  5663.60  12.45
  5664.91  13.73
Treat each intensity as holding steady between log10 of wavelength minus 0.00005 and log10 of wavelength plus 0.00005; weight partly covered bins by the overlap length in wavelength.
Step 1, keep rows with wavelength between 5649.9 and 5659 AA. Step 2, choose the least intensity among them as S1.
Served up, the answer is 10.8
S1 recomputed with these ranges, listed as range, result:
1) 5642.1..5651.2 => 11.52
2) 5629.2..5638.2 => 10.21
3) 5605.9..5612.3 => 10.36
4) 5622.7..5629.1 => 11.2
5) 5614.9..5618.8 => 9.598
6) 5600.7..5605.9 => 9.659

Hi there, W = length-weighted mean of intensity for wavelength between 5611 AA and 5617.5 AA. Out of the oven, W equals 12.1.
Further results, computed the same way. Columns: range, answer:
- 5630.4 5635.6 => 12.6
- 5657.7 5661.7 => 11.8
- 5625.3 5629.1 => 11.9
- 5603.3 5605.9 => 11.8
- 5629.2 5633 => 11.2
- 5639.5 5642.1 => 13.1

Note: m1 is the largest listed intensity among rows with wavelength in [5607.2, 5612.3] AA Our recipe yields 13.44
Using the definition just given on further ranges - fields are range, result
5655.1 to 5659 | 13.18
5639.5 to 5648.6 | 13.76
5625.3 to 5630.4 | 12.63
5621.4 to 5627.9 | 14.3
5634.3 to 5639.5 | 13.47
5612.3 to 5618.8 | 12.95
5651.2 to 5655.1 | 12.73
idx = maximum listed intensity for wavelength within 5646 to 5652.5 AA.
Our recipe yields 12.73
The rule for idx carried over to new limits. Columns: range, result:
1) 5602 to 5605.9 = 11.99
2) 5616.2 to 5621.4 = 12.03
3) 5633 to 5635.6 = 14.02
